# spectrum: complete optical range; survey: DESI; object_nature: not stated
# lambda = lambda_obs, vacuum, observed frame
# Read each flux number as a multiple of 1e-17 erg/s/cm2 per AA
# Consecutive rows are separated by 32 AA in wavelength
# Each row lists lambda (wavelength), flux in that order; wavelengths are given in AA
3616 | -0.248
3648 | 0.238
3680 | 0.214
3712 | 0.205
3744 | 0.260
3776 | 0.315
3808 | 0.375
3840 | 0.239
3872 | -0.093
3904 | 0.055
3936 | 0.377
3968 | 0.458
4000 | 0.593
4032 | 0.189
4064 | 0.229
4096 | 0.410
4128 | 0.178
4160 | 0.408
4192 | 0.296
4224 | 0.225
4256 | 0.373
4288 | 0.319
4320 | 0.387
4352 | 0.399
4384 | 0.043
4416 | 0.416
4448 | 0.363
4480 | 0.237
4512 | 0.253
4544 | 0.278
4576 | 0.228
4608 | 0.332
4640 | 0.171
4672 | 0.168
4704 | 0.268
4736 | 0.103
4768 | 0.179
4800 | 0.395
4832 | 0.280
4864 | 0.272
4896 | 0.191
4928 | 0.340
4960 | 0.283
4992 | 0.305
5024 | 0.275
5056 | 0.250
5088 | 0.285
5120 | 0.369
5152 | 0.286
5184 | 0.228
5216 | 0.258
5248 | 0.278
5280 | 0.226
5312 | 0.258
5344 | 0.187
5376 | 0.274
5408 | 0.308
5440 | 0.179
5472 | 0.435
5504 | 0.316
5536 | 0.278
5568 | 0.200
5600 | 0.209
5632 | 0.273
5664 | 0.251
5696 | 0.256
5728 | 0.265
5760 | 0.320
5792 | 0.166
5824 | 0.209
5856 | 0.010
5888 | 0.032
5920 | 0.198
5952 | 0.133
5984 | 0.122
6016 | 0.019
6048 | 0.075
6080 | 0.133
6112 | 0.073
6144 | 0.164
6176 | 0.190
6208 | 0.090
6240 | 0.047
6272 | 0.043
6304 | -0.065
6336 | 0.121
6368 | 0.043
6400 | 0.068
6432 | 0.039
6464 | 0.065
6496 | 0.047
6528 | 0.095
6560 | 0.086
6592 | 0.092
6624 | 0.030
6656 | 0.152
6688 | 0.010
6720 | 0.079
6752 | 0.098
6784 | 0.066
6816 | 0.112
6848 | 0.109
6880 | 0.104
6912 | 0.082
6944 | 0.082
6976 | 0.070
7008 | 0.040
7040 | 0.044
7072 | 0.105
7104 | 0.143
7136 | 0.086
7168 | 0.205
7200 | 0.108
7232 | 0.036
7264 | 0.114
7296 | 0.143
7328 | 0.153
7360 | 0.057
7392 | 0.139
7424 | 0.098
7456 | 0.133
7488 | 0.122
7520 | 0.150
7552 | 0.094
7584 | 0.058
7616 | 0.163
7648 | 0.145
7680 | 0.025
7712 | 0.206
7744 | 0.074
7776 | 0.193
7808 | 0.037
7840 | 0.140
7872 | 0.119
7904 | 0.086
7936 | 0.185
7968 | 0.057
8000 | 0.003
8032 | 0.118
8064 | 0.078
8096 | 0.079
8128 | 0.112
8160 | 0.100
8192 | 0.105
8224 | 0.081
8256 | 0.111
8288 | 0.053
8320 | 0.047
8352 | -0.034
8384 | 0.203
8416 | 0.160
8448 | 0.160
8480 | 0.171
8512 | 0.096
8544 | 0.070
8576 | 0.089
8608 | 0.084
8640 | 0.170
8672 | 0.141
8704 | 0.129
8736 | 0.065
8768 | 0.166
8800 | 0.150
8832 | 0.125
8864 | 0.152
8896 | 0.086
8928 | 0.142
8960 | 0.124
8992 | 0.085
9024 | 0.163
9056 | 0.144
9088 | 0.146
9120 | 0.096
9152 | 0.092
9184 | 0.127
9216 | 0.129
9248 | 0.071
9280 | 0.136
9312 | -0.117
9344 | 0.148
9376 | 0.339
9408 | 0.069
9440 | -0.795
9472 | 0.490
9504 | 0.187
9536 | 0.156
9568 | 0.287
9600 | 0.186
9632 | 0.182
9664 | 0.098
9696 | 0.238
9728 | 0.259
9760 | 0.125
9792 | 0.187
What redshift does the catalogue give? 1.25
